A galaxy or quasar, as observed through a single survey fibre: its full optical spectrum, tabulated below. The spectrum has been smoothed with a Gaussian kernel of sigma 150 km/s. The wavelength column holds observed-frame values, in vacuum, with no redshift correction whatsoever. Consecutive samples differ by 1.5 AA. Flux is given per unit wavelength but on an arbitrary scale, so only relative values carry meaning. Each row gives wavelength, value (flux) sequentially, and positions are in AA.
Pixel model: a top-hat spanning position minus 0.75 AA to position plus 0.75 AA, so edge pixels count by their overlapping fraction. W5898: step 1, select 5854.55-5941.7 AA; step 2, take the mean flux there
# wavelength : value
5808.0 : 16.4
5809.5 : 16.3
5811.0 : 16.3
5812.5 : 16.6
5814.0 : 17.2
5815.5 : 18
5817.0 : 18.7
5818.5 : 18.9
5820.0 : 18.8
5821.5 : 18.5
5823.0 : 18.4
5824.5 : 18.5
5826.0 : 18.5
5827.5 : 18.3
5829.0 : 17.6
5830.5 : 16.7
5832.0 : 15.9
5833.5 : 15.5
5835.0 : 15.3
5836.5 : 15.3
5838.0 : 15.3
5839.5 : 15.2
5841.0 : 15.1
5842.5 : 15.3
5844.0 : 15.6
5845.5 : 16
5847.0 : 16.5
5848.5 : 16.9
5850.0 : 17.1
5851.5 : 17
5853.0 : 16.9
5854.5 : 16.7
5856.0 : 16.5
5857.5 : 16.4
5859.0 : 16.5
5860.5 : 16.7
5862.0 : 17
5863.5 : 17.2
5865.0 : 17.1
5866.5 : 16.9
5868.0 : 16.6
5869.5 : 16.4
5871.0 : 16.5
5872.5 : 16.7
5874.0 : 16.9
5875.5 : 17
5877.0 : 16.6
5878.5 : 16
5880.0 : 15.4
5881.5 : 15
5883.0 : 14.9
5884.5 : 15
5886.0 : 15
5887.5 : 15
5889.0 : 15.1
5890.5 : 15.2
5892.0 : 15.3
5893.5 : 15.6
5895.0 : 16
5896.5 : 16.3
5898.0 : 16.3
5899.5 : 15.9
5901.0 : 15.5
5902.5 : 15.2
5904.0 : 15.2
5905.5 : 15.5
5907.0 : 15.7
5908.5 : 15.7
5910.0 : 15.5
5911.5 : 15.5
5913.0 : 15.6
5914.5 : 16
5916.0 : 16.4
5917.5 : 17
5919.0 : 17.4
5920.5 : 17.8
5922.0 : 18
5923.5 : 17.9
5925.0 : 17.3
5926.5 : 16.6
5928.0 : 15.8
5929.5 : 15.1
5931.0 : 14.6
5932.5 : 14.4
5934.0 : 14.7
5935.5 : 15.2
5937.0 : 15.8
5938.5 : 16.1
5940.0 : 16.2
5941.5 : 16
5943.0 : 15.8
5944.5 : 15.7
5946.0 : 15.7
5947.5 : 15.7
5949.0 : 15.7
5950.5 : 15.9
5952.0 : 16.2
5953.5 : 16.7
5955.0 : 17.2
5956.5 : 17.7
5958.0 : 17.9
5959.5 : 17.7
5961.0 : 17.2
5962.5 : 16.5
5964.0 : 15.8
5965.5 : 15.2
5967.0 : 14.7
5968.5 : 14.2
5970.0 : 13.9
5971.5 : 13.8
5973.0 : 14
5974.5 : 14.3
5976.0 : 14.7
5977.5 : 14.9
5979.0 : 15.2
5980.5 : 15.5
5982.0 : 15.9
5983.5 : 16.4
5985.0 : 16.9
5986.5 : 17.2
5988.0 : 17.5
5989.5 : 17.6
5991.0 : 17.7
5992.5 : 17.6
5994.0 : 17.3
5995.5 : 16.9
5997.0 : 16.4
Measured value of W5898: 16.1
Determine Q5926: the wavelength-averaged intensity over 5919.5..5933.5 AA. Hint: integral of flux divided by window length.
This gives 16.4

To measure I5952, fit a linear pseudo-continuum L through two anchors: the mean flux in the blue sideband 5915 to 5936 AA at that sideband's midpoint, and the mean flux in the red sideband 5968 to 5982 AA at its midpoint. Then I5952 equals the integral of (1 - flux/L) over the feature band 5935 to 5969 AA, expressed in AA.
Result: -1.7 AA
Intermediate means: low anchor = 16.3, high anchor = 14.6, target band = 16.1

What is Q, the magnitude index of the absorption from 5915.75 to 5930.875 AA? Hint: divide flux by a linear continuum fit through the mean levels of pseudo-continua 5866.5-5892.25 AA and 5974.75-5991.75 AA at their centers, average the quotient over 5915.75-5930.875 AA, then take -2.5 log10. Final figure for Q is -0.06 mag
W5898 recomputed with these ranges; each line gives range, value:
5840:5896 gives 16.1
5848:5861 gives 16.7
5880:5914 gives 15.5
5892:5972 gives 16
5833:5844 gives 15.3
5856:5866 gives 16.8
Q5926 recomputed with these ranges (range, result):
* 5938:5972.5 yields 16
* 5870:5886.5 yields 15.9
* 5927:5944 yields 15.4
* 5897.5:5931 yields 16.2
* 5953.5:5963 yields 17.3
